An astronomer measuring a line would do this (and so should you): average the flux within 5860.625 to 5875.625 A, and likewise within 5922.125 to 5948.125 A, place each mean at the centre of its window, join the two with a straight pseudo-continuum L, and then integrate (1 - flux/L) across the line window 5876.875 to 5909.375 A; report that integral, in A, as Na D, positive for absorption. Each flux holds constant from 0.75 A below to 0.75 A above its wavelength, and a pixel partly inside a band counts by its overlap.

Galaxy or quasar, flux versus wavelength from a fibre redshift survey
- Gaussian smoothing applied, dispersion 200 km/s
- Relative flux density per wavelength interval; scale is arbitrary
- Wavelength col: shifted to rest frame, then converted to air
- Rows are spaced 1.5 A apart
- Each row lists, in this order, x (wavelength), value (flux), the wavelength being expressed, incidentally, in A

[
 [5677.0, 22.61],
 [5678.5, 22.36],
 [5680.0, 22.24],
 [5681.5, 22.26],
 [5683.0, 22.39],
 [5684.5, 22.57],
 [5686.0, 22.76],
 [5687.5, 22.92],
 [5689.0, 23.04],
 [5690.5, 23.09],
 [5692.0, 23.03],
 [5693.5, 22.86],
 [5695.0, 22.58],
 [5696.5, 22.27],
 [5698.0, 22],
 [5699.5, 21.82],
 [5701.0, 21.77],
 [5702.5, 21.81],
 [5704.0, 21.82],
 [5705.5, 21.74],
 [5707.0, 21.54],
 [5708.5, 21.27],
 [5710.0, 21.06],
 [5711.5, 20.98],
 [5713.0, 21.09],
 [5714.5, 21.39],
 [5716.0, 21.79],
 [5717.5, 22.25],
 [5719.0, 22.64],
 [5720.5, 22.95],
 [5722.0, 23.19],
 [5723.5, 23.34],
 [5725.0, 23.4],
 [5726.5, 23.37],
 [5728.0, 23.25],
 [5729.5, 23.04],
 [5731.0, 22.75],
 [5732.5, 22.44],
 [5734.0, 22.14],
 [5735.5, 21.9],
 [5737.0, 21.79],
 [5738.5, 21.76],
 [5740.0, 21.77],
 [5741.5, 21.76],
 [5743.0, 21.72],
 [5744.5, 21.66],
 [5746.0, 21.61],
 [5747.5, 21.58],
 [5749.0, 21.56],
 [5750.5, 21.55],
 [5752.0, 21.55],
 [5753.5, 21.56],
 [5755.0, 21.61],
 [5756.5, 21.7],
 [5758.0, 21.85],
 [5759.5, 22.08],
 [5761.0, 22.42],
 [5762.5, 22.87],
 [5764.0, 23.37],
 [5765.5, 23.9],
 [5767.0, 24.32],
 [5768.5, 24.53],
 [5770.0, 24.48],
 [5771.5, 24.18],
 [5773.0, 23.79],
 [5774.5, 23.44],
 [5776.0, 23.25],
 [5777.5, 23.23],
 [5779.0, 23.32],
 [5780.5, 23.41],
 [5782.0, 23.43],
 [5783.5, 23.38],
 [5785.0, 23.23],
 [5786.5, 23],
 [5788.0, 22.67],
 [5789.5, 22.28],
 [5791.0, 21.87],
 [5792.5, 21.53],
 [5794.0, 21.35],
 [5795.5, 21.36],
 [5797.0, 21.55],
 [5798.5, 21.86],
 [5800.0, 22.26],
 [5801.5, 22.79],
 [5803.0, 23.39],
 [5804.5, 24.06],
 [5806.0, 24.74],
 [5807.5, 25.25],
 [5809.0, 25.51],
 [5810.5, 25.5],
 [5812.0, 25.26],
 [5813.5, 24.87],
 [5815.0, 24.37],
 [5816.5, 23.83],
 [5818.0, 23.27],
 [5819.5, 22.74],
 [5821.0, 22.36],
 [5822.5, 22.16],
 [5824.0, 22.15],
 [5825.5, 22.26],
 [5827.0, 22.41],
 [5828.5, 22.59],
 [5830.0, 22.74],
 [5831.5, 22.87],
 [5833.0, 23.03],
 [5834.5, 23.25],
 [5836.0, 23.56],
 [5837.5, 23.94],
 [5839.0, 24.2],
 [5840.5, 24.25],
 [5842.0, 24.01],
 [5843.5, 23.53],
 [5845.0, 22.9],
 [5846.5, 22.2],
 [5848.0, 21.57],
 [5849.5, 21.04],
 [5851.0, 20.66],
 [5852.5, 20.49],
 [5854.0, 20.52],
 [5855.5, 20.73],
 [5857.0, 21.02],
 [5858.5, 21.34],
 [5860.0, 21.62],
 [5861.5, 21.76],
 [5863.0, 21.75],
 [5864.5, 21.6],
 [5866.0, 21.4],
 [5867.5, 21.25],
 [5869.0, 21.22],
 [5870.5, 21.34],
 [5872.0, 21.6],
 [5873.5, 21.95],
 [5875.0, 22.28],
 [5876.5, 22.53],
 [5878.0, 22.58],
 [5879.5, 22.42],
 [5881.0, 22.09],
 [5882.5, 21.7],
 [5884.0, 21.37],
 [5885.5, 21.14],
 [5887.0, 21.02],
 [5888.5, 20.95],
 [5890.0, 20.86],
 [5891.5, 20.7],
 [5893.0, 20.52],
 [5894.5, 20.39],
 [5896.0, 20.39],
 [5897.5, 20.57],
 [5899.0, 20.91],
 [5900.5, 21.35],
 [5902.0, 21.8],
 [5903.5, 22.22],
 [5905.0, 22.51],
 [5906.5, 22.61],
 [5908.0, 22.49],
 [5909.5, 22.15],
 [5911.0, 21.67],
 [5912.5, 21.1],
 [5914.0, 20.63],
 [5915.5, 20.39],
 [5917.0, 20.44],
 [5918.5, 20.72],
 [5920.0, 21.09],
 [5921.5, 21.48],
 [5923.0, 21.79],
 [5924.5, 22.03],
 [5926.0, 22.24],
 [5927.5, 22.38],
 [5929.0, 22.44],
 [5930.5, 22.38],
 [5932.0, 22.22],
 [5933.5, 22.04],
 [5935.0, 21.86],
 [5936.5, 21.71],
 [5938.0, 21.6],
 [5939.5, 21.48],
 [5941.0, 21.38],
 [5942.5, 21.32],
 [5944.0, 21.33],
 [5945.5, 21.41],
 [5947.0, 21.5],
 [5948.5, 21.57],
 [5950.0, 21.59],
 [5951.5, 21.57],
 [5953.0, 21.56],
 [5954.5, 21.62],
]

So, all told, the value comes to 0.3 A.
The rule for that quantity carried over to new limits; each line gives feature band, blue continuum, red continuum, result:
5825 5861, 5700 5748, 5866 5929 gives -1.13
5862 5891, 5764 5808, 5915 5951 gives 0.75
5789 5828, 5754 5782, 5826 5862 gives -0.64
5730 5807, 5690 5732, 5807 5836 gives 1.07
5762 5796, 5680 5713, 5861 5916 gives -2.00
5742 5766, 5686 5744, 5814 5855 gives 0.41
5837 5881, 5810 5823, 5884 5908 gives 0.90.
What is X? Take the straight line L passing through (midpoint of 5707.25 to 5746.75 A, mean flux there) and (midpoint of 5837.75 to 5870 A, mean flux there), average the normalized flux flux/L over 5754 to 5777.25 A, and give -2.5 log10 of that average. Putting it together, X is -0.05 mag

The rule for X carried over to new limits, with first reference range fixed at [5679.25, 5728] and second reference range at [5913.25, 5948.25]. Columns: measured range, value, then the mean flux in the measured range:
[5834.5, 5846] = -0.09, 23.7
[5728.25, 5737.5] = -0.01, 22.4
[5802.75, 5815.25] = -0.13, 24.8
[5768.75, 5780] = -0.08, 23.7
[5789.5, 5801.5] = 0.01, 21.8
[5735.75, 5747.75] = 0.02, 21.7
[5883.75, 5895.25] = 0.04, 20.8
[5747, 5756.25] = 0.03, 21.6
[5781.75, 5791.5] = -0.04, 22.8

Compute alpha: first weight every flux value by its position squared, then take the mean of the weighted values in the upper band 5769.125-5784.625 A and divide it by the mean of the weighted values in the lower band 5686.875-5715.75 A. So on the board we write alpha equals 1.10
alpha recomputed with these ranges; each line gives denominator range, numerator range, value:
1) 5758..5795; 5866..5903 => 0.96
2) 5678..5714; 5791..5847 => 1.10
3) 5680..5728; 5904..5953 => 1.05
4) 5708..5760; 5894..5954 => 1.04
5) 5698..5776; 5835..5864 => 1.03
